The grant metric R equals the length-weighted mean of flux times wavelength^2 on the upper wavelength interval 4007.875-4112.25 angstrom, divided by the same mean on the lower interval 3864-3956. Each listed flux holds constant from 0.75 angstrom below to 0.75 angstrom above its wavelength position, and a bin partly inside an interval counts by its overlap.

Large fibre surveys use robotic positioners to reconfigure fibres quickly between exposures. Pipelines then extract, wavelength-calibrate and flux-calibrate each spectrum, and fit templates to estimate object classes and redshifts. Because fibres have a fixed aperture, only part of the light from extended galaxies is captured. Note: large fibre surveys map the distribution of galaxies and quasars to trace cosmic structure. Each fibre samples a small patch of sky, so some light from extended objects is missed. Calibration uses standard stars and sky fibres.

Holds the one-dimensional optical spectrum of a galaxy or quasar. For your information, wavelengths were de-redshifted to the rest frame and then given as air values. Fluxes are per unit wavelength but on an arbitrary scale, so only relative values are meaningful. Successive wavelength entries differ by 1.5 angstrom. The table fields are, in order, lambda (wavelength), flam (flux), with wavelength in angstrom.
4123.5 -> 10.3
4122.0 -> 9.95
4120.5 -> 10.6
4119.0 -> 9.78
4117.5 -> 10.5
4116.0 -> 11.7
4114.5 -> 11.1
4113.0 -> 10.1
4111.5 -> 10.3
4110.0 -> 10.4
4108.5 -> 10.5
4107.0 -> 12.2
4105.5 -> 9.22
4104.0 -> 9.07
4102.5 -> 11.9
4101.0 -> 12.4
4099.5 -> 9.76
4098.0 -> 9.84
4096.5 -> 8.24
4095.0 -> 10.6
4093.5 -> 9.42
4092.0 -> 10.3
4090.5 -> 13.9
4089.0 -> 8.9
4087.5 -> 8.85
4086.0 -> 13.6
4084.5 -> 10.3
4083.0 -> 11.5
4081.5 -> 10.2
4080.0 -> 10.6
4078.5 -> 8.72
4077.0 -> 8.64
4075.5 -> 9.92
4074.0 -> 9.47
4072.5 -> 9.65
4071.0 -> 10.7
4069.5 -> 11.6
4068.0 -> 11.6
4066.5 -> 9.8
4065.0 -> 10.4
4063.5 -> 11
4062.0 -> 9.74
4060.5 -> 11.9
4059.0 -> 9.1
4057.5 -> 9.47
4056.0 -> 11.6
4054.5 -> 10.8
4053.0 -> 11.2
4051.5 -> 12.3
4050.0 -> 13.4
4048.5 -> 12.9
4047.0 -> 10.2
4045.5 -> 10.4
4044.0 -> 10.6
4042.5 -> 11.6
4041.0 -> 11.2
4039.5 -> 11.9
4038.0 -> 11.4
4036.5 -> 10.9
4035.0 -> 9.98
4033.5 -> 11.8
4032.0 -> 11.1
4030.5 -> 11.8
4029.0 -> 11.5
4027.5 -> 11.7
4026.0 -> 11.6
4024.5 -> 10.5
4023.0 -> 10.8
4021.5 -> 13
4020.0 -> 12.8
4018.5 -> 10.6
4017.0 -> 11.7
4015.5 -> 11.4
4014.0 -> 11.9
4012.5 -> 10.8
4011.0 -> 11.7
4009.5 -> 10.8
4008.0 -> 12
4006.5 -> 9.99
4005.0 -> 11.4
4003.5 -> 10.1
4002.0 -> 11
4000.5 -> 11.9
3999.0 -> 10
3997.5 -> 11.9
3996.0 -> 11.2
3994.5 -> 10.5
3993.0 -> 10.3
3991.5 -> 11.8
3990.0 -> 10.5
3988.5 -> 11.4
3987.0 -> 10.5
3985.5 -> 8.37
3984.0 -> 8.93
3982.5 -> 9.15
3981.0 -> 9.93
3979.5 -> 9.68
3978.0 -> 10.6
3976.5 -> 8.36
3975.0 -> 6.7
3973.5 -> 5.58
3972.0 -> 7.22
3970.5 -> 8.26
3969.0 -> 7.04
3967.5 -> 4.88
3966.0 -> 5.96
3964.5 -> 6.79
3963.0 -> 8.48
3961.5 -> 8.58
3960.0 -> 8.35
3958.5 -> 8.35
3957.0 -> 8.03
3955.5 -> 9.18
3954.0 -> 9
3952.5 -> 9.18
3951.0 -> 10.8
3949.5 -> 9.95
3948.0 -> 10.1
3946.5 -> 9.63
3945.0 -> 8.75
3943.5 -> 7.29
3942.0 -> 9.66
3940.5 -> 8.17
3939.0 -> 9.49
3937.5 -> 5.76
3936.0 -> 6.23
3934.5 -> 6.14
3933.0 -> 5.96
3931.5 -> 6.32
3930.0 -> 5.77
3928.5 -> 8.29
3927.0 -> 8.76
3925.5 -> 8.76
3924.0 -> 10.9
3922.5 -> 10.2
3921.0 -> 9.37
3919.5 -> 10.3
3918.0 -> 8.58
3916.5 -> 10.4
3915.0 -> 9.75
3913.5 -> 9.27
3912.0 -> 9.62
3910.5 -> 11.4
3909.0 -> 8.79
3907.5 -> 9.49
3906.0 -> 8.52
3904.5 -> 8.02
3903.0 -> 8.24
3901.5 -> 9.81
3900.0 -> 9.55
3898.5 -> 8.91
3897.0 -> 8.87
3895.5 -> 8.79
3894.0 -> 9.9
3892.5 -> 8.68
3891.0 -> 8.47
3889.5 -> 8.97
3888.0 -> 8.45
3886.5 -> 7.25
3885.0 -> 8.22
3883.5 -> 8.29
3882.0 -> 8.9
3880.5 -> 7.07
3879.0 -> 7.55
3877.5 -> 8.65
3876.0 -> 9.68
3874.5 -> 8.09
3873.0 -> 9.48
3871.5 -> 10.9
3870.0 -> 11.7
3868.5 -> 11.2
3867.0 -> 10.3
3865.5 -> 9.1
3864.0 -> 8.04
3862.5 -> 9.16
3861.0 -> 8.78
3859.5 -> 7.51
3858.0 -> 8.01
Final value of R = 1.32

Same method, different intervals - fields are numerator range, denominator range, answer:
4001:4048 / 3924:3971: 1.45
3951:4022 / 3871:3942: 1.17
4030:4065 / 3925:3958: 1.42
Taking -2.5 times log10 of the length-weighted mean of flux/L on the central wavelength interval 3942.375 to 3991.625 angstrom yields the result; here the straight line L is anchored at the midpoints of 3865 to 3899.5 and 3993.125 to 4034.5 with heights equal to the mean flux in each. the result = 0.206 mag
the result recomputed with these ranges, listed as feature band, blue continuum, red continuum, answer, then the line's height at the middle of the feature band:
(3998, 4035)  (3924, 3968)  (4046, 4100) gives -0.19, 9.46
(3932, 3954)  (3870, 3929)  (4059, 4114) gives 0.13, 9.4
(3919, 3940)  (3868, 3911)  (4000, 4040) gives 0.21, 9.72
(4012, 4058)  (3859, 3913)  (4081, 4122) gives -0.13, 10.1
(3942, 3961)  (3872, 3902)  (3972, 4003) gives 0.04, 9.43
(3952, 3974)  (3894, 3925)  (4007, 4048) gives 0.32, 10.3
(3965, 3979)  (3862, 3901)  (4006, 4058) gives 0.40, 10.4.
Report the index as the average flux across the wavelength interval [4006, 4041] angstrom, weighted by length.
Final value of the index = 11.4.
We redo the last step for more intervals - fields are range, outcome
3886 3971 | 8.57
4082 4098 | 10.5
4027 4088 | 10.9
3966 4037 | 10.3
